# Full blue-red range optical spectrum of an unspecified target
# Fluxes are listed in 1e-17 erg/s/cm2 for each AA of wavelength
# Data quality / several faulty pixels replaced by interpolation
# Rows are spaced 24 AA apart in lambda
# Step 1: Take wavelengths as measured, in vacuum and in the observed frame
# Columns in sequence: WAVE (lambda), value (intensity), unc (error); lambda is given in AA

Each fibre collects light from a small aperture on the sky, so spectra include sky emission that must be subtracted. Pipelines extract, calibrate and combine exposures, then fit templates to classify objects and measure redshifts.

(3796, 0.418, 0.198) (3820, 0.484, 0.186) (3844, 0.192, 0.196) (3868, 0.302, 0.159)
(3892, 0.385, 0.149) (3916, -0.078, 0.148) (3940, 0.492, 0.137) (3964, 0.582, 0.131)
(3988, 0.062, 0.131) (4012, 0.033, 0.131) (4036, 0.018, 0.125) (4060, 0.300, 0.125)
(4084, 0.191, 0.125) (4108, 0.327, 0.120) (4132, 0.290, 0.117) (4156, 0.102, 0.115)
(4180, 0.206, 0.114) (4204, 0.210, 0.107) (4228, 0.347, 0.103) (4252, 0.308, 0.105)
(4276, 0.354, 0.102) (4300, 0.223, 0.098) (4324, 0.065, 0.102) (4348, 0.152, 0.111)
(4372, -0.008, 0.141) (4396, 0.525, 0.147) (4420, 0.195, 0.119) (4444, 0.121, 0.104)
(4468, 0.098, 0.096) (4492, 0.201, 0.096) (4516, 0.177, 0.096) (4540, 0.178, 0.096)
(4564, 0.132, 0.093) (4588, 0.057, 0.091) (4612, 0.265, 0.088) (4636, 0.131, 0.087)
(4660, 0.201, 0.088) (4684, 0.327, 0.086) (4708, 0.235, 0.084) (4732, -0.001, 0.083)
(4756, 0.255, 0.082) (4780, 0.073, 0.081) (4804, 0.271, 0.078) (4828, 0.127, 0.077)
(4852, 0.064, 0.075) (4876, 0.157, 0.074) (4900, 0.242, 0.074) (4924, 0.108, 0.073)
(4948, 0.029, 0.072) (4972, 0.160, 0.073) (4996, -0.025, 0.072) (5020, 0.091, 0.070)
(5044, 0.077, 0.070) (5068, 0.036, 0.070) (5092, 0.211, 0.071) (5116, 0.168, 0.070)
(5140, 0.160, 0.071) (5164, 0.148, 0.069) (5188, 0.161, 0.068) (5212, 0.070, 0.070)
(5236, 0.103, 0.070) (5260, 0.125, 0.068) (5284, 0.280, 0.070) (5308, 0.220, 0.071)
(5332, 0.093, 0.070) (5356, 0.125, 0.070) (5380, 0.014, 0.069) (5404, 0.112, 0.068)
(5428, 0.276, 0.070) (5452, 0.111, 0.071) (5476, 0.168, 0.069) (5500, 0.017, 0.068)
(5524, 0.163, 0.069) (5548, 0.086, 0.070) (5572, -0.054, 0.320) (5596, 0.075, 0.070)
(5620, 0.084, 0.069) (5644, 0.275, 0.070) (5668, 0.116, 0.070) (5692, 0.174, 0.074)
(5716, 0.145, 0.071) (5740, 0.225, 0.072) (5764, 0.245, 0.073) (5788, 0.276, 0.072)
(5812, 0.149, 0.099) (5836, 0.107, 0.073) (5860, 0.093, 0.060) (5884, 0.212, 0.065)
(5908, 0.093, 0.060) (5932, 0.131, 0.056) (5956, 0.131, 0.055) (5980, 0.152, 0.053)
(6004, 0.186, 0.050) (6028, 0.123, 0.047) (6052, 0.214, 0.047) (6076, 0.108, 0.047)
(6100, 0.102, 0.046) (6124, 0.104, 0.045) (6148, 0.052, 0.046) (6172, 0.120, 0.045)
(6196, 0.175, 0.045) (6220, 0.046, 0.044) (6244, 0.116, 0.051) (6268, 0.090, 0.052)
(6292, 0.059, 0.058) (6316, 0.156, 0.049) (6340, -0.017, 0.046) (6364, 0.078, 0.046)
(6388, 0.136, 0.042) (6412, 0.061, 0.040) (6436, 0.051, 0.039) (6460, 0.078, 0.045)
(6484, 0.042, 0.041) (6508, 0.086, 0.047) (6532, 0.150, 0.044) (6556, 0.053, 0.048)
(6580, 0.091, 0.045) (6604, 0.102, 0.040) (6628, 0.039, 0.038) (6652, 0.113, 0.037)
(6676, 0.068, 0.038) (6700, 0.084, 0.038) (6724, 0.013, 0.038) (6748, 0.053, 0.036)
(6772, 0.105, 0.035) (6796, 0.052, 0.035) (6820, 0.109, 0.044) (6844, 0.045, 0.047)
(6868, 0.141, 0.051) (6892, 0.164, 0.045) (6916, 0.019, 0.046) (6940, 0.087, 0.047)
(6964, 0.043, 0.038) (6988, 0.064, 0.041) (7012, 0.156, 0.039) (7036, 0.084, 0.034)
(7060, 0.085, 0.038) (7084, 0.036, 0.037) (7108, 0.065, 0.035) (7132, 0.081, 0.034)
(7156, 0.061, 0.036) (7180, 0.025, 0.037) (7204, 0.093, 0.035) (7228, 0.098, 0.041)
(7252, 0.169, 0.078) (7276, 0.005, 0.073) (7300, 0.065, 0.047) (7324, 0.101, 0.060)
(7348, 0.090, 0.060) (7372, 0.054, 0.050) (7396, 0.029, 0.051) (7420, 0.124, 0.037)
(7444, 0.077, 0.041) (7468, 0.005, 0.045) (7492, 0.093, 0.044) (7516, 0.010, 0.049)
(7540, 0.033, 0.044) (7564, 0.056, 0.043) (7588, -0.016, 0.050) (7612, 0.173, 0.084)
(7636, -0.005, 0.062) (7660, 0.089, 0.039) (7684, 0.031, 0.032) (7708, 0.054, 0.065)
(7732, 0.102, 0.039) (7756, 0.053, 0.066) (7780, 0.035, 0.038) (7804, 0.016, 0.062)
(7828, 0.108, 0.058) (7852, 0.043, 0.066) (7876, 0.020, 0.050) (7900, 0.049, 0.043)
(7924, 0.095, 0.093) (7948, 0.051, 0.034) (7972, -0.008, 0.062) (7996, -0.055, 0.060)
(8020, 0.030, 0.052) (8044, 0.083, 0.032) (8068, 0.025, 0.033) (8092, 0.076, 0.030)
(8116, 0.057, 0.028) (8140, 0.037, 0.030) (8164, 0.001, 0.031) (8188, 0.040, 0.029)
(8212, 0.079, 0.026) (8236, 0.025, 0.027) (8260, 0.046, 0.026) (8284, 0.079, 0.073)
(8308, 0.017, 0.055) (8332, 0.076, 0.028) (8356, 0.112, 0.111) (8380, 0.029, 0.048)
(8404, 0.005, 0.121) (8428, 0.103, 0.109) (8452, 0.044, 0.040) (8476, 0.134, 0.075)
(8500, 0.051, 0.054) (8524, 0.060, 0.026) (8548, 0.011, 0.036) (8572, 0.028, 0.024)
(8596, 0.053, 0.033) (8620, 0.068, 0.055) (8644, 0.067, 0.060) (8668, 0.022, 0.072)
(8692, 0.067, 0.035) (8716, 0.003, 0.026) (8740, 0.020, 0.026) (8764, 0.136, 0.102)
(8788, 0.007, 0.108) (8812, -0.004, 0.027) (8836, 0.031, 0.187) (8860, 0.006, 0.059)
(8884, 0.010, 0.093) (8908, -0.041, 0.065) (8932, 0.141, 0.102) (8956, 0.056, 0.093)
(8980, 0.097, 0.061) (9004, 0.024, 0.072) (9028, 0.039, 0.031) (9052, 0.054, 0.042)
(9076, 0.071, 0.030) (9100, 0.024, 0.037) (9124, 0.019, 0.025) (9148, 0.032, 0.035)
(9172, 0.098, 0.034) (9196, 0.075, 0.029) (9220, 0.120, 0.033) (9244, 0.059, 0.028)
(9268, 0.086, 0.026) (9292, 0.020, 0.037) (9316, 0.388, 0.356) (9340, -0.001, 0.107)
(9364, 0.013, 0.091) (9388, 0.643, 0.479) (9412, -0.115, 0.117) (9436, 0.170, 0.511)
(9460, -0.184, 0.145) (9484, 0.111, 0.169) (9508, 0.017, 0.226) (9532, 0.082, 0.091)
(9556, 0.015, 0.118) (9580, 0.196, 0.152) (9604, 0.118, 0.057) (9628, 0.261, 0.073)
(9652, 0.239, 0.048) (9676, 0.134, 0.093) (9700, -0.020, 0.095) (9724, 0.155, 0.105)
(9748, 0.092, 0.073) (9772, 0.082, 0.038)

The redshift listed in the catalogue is 1.59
